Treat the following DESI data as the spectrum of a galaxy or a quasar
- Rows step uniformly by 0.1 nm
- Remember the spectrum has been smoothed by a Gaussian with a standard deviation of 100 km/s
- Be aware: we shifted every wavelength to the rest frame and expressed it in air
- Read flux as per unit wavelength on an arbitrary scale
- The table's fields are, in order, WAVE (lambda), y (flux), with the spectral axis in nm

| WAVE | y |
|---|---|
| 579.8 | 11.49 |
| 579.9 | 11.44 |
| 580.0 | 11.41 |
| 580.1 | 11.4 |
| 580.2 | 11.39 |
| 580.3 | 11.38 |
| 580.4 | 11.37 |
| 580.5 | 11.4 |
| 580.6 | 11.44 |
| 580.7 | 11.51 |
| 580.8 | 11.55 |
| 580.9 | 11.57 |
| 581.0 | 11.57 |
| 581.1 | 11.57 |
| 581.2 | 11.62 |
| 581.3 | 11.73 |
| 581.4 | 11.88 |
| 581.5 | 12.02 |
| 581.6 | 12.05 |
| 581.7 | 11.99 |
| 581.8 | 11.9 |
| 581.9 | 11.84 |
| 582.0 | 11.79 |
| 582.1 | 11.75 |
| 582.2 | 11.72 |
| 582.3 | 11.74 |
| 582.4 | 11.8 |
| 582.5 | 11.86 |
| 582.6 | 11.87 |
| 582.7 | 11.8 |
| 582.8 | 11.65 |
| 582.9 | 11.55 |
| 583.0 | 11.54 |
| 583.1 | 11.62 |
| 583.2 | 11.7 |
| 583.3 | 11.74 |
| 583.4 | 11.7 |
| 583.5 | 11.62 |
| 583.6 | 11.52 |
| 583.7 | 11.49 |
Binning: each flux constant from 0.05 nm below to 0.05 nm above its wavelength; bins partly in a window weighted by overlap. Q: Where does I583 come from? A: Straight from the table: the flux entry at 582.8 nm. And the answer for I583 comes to 11.65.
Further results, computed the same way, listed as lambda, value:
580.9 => 11.57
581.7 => 11.99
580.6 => 11.44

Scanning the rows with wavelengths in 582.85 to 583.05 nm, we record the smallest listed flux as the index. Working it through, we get 11.54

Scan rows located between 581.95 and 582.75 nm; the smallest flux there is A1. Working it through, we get 11.72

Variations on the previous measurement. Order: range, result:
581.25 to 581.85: 11.73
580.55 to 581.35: 11.44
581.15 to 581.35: 11.62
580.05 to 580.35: 11.38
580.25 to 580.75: 11.37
